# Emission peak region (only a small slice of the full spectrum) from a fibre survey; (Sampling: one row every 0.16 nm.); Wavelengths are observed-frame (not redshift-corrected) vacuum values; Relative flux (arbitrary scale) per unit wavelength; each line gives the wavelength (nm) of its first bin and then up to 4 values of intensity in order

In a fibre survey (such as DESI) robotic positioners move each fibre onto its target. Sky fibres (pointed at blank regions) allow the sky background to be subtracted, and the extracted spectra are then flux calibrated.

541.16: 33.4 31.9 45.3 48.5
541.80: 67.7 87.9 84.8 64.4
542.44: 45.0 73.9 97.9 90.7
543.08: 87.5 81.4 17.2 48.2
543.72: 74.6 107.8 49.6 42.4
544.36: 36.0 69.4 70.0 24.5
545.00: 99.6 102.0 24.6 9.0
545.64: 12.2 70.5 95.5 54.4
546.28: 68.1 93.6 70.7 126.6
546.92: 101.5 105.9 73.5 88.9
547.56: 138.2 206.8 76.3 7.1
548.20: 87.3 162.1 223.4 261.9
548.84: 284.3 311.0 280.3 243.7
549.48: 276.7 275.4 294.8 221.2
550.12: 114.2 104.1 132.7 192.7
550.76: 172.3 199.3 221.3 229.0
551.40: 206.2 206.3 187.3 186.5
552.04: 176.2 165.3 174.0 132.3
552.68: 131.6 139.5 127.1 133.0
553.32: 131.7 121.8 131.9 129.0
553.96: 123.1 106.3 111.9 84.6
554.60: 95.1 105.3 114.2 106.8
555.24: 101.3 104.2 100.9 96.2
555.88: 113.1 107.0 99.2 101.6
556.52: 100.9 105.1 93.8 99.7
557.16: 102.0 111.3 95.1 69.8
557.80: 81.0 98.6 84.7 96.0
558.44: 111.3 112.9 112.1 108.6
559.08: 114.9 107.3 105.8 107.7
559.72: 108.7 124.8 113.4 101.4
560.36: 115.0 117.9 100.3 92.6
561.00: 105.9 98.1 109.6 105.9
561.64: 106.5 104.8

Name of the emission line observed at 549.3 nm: Lyman alpha 1216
